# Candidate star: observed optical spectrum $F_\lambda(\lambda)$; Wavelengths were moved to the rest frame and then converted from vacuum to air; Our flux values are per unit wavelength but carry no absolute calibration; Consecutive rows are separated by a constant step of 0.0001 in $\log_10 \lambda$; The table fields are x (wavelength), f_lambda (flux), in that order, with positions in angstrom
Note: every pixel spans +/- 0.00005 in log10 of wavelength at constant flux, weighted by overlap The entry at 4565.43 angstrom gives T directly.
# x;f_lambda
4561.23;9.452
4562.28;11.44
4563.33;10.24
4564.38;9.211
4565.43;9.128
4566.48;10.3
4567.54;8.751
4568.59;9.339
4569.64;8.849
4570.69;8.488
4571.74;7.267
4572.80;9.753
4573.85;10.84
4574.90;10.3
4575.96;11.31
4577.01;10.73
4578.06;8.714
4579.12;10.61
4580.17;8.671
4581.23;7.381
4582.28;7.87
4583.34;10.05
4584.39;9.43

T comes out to 9.128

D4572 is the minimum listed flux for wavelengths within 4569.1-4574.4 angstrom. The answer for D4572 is 7.267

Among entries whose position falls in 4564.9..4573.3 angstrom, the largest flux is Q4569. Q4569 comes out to 10.3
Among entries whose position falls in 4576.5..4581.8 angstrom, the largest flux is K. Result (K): 10.73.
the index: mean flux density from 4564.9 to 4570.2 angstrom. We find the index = 9.27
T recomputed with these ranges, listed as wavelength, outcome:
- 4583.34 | 10.05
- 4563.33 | 10.24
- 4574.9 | 10.3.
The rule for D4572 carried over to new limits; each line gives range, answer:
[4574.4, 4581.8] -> 7.381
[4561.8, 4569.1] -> 8.751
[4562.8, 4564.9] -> 9.211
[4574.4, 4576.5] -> 10.3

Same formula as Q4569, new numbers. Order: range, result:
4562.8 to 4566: 10.24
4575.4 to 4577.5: 11.31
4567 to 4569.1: 9.339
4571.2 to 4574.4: 10.84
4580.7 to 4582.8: 7.87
